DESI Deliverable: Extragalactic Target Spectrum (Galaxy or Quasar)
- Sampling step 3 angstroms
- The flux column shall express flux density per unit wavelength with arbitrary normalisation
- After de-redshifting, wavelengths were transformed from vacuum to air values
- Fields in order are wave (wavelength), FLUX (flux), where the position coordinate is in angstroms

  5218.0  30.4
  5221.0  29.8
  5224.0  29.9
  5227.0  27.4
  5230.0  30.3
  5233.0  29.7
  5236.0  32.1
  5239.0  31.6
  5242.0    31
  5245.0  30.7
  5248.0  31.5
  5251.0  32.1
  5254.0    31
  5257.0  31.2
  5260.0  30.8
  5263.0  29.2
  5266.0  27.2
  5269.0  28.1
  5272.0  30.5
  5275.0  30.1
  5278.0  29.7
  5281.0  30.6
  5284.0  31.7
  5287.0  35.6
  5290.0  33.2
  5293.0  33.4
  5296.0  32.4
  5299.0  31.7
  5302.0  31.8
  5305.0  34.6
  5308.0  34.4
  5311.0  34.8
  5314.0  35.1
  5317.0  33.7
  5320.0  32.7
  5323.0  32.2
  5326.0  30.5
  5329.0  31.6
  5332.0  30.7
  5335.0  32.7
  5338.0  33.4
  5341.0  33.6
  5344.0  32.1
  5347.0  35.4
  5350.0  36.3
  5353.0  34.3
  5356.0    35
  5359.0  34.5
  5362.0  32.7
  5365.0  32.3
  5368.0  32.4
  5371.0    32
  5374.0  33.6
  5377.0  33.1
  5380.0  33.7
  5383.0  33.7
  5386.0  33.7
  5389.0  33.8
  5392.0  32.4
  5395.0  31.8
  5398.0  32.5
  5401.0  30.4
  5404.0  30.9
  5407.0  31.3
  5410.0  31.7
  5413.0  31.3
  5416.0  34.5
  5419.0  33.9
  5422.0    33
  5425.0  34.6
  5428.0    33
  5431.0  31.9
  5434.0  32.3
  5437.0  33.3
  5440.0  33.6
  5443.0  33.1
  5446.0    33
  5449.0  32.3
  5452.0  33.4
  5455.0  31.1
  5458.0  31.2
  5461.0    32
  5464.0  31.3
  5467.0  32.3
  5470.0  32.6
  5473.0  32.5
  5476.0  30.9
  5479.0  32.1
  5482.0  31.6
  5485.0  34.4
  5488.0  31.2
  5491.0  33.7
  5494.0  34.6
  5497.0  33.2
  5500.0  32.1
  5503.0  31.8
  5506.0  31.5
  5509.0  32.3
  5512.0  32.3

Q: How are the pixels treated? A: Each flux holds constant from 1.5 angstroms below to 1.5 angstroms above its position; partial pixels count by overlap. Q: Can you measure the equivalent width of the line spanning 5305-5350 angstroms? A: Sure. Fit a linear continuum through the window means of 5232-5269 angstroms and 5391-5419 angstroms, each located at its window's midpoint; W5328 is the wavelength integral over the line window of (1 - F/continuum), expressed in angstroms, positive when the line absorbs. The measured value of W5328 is -2.8 angstroms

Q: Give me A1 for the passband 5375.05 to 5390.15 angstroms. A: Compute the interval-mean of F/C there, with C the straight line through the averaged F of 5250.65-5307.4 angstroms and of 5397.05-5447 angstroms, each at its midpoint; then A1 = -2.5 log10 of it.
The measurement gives -0.04 mag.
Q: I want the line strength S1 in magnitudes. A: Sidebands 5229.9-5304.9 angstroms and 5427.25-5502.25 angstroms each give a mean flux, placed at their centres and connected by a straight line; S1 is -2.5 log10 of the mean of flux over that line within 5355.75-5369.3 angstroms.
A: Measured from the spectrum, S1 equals -0.05 mag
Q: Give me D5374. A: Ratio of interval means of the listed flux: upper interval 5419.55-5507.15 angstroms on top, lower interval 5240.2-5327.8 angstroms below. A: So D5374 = 1.0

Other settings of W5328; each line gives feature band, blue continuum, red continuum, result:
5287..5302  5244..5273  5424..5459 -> -1.06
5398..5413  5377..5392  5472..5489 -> 0.90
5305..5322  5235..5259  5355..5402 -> -1.02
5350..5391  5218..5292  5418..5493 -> -2.30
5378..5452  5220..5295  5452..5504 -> -2.07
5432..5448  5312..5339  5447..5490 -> -0.41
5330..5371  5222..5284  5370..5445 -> -2.02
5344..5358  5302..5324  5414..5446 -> -0.52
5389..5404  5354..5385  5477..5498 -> 0.60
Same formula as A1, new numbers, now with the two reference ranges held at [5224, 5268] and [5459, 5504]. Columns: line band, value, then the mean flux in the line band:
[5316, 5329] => -0.04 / 32.1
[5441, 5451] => -0.03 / 32.9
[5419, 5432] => -0.04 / 33.3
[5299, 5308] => -0.08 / 33.2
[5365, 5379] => -0.04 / 32.8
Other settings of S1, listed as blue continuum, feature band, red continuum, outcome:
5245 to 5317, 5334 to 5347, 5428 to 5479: -0.04 mag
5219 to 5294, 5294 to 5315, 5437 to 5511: -0.08 mag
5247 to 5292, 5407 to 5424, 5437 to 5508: -0.03 mag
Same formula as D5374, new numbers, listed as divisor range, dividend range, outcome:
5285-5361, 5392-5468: 0.97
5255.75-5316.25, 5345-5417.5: 1.04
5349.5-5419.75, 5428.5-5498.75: 0.99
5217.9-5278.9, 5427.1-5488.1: 1.07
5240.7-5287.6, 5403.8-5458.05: 1.07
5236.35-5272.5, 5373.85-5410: 1.07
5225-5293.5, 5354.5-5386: 1.08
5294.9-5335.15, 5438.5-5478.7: 0.98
